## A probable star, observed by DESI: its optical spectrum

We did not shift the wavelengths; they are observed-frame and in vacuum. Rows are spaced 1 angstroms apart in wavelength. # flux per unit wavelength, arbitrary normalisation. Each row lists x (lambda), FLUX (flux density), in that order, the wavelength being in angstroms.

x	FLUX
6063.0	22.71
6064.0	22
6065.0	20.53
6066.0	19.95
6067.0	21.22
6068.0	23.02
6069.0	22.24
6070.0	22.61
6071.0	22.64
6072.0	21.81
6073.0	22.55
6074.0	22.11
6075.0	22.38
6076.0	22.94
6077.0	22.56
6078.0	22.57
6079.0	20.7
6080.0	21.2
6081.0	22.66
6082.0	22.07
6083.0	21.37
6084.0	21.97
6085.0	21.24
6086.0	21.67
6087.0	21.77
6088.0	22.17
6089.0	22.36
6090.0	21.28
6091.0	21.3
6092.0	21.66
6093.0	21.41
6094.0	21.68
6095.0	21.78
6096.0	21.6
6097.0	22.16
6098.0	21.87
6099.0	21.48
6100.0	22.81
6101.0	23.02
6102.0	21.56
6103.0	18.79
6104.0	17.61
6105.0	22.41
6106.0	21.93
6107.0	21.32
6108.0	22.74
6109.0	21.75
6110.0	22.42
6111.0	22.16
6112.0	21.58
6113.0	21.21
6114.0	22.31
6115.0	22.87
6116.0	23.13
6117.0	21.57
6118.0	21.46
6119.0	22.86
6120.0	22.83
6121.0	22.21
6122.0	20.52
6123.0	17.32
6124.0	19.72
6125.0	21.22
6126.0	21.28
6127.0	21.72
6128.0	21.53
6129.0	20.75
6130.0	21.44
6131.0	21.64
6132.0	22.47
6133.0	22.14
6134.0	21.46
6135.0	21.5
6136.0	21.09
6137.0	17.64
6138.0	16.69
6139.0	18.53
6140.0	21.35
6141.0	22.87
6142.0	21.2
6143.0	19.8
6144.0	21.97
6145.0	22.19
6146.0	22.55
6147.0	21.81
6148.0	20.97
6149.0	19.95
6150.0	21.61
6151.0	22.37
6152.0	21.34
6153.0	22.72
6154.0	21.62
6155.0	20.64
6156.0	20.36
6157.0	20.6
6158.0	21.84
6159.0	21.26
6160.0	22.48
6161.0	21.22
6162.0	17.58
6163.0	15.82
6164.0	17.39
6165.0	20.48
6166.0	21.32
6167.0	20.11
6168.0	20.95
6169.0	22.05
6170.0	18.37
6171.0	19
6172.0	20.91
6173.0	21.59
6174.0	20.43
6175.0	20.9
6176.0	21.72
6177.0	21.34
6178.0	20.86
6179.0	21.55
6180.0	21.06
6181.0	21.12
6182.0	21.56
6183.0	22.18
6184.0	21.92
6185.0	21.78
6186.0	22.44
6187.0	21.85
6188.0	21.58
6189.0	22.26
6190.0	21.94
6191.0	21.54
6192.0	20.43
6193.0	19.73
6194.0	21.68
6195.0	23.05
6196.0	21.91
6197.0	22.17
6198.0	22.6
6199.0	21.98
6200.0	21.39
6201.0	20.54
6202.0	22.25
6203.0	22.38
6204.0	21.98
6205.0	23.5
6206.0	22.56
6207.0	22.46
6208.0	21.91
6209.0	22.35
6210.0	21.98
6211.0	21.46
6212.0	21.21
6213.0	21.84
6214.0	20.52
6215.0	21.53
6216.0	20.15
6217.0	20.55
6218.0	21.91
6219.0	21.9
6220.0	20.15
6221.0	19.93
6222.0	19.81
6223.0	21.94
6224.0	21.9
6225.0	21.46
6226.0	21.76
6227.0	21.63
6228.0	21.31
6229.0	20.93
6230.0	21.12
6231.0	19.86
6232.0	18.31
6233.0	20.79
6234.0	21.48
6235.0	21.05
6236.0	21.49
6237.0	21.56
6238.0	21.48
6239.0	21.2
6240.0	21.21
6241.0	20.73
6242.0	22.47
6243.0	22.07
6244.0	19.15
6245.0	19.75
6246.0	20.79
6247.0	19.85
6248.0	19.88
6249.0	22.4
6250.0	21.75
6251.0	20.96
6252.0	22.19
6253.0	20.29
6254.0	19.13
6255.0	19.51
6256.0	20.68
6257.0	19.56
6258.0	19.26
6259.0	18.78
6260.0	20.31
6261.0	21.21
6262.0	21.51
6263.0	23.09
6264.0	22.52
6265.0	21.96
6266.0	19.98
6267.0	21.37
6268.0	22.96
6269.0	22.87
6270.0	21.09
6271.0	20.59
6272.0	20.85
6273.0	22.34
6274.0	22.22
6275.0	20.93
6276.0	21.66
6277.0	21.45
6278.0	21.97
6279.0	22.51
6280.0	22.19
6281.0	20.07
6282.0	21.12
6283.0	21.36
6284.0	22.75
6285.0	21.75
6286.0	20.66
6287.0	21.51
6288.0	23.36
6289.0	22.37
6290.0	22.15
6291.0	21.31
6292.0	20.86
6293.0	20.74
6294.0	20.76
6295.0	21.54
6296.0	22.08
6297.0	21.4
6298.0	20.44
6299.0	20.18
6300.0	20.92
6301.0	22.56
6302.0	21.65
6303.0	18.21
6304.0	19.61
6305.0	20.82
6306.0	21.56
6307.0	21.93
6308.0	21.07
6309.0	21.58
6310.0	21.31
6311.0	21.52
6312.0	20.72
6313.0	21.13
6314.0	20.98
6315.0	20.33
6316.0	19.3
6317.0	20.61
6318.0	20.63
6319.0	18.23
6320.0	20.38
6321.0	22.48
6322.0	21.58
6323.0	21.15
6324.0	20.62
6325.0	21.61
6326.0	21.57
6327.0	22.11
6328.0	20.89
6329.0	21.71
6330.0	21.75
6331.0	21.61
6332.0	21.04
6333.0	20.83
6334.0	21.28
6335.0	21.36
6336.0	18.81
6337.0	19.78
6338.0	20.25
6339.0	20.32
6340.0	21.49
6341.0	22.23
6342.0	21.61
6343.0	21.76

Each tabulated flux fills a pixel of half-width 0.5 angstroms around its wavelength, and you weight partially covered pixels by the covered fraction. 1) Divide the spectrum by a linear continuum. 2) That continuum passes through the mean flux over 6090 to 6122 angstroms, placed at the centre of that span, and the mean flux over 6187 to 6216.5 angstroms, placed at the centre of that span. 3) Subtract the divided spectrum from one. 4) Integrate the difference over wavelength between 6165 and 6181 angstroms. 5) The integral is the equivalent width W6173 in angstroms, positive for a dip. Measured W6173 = 0.70 angstroms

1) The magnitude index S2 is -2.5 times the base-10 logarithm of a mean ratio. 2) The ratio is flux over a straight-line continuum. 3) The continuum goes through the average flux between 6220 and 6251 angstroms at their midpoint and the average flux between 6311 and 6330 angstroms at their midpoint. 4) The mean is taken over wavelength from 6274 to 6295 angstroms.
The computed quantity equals -0.03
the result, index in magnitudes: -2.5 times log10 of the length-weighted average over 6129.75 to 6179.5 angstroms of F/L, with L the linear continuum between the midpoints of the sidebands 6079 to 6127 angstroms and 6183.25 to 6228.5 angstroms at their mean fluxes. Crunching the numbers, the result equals 0.04 mag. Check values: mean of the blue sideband 21.6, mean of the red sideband 21.6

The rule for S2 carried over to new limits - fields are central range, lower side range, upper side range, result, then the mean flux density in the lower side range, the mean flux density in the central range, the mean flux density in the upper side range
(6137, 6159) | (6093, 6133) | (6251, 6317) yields 0.02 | 21.6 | 21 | 21.2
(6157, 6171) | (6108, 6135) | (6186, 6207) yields 0.09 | 21.6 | 20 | 21.9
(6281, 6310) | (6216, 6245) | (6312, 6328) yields -0.02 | 21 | 21.3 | 20.8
